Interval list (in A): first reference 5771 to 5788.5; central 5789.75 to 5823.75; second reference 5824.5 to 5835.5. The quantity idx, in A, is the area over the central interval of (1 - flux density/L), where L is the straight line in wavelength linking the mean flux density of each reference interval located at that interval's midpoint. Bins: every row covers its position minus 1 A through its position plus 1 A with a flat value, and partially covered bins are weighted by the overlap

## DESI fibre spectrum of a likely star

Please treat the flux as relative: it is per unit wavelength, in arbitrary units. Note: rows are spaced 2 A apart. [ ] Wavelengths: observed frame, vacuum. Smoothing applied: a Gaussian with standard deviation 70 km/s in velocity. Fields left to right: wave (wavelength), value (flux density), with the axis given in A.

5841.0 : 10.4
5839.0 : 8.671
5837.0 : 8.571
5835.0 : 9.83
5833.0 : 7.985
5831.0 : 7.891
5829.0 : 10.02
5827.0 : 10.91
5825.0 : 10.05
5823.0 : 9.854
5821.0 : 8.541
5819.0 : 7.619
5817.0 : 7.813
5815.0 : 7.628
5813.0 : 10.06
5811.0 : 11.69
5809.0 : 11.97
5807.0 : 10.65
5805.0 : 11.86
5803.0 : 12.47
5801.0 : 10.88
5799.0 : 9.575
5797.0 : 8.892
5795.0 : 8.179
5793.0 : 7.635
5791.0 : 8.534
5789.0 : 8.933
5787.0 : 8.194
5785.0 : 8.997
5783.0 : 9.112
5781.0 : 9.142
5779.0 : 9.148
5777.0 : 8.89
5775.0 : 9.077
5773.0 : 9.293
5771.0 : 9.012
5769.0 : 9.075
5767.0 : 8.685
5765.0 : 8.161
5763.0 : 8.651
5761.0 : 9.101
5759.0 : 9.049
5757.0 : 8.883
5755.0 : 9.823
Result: -1.6 A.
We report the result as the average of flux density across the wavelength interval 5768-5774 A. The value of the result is 9.13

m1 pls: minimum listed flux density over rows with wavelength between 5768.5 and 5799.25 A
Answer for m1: 7.635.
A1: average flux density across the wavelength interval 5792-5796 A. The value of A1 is 7.91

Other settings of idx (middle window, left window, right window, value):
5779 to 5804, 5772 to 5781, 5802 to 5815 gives 2.15 A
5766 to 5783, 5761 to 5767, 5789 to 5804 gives -0.39 A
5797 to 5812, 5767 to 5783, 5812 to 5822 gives -4.55 A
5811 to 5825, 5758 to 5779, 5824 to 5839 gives 0.44 A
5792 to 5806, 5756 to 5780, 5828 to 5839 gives -1.65 A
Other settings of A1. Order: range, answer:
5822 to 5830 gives 10.2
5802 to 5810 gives 11.7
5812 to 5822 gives 8.33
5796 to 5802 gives 9.78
